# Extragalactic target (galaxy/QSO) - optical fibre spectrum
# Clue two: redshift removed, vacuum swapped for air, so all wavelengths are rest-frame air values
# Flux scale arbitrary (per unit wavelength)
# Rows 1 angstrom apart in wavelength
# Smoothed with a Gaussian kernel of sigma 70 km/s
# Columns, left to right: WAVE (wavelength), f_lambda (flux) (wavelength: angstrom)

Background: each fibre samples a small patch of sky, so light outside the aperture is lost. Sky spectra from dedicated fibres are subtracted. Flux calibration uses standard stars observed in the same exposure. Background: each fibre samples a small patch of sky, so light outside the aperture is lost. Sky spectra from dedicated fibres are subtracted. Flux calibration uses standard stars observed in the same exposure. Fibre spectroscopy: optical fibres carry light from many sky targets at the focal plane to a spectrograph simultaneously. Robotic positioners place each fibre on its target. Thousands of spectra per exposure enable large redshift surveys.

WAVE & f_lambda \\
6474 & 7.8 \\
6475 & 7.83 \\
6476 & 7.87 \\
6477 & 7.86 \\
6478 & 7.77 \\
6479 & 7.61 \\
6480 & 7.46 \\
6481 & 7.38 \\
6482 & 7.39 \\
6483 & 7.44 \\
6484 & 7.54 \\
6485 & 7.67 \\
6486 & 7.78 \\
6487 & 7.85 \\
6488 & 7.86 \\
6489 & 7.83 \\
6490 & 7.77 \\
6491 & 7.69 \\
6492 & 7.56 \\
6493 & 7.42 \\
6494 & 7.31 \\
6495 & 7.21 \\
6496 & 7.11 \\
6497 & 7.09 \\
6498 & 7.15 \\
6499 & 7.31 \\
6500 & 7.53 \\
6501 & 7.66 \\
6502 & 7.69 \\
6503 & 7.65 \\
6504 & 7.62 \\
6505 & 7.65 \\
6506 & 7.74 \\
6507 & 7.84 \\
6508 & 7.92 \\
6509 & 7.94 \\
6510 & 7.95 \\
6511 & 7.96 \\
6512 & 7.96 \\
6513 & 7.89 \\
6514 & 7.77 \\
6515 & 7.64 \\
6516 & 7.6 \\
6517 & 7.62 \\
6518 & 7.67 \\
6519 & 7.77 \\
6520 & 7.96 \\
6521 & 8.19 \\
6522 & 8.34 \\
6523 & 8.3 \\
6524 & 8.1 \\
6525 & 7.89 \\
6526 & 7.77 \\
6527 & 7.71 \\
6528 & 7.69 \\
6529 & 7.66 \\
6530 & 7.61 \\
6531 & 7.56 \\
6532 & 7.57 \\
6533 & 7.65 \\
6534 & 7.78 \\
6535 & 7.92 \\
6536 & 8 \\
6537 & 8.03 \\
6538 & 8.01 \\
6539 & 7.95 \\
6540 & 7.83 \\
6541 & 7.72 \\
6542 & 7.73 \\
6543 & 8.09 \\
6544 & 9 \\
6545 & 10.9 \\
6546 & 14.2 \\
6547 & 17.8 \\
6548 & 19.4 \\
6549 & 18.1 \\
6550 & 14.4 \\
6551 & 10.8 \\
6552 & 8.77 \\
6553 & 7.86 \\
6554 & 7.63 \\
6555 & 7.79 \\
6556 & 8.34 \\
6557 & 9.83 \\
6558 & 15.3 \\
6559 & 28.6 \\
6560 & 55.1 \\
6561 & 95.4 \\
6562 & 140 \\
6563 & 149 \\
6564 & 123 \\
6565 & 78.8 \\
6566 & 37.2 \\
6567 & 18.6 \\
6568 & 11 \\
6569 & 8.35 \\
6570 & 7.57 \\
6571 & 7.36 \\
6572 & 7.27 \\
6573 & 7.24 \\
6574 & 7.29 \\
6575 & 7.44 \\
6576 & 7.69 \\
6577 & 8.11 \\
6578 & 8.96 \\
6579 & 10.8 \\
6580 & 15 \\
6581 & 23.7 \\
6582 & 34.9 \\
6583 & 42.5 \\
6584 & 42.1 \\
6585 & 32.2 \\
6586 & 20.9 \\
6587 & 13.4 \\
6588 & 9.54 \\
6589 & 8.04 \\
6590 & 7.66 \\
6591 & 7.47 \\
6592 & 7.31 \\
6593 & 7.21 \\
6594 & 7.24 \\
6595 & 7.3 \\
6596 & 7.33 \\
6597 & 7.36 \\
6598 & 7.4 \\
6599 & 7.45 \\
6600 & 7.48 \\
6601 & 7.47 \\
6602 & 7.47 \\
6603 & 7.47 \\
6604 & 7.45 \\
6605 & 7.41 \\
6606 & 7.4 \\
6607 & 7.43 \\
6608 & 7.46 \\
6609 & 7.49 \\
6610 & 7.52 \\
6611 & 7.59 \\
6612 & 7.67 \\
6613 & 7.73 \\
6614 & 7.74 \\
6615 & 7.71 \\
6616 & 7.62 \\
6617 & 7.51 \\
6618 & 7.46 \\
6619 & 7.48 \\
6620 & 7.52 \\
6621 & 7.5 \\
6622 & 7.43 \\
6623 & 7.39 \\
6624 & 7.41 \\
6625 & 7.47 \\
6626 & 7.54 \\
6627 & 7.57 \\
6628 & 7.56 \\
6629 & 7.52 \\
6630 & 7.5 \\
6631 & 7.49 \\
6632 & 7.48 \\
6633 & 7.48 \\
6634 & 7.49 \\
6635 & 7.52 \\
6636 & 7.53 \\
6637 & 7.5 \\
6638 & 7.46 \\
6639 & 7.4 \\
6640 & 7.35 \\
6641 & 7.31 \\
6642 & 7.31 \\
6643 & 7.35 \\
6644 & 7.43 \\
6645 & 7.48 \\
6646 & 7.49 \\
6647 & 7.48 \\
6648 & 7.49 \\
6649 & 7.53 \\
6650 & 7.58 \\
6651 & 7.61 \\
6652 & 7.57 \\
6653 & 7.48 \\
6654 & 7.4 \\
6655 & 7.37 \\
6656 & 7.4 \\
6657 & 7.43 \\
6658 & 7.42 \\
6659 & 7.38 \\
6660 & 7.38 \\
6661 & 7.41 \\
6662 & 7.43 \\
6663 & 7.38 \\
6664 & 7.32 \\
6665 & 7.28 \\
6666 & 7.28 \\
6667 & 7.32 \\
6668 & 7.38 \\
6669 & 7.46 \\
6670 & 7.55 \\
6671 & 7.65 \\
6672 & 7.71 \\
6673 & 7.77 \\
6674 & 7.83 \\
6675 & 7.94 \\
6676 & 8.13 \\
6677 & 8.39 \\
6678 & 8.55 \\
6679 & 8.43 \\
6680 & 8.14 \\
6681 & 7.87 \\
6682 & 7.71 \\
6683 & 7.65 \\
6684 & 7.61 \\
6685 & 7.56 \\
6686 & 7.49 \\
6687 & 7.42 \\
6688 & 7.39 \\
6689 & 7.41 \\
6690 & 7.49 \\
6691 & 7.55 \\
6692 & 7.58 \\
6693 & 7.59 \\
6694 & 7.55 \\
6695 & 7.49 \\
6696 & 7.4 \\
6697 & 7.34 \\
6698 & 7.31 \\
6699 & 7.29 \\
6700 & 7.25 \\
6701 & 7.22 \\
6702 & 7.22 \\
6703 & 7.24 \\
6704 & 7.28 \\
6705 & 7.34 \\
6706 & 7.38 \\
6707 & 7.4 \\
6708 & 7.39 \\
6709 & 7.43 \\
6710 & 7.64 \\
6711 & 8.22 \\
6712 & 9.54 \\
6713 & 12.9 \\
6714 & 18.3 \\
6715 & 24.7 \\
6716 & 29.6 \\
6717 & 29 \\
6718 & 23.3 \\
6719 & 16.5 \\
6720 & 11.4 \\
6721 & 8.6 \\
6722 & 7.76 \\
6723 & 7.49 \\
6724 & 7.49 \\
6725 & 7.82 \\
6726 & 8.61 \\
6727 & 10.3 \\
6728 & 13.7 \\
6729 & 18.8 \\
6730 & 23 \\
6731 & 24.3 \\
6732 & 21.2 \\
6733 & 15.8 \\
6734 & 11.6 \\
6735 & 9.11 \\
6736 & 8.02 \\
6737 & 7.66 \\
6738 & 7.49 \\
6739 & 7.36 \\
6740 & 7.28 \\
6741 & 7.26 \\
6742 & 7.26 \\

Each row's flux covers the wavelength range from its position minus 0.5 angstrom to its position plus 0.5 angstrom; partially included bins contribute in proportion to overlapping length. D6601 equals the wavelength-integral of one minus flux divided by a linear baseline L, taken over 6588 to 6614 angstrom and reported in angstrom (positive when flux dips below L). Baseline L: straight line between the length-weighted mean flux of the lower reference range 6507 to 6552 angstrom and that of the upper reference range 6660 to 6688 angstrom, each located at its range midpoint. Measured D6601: 2.6 angstrom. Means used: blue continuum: 9.01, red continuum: 7.68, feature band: 7.52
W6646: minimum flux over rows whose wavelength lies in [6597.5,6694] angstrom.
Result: 7.28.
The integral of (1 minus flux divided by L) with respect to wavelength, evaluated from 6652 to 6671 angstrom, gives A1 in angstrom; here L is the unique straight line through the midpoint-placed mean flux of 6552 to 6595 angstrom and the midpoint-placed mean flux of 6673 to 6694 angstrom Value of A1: 6.85 angstrom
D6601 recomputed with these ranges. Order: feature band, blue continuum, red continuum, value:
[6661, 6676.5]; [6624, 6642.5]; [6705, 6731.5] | 3.9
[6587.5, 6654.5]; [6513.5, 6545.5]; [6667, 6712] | 2.2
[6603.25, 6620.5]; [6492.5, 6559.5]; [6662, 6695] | 1.5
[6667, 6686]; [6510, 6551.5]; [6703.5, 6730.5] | 6.7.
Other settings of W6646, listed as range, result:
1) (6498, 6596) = 7.15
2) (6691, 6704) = 7.22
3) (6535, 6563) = 7.63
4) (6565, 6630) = 7.21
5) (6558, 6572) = 7.27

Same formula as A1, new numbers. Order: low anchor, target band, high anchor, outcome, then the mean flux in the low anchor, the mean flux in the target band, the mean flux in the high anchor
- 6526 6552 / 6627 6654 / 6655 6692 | 2.3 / 9.82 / 7.48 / 7.62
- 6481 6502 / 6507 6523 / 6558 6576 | 9.3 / 7.51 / 7.89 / 44.5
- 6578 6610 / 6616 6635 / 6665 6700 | 6.0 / 12.8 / 7.49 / 7.64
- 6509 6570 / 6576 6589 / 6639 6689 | -4.5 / 19.7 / 20.8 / 7.57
